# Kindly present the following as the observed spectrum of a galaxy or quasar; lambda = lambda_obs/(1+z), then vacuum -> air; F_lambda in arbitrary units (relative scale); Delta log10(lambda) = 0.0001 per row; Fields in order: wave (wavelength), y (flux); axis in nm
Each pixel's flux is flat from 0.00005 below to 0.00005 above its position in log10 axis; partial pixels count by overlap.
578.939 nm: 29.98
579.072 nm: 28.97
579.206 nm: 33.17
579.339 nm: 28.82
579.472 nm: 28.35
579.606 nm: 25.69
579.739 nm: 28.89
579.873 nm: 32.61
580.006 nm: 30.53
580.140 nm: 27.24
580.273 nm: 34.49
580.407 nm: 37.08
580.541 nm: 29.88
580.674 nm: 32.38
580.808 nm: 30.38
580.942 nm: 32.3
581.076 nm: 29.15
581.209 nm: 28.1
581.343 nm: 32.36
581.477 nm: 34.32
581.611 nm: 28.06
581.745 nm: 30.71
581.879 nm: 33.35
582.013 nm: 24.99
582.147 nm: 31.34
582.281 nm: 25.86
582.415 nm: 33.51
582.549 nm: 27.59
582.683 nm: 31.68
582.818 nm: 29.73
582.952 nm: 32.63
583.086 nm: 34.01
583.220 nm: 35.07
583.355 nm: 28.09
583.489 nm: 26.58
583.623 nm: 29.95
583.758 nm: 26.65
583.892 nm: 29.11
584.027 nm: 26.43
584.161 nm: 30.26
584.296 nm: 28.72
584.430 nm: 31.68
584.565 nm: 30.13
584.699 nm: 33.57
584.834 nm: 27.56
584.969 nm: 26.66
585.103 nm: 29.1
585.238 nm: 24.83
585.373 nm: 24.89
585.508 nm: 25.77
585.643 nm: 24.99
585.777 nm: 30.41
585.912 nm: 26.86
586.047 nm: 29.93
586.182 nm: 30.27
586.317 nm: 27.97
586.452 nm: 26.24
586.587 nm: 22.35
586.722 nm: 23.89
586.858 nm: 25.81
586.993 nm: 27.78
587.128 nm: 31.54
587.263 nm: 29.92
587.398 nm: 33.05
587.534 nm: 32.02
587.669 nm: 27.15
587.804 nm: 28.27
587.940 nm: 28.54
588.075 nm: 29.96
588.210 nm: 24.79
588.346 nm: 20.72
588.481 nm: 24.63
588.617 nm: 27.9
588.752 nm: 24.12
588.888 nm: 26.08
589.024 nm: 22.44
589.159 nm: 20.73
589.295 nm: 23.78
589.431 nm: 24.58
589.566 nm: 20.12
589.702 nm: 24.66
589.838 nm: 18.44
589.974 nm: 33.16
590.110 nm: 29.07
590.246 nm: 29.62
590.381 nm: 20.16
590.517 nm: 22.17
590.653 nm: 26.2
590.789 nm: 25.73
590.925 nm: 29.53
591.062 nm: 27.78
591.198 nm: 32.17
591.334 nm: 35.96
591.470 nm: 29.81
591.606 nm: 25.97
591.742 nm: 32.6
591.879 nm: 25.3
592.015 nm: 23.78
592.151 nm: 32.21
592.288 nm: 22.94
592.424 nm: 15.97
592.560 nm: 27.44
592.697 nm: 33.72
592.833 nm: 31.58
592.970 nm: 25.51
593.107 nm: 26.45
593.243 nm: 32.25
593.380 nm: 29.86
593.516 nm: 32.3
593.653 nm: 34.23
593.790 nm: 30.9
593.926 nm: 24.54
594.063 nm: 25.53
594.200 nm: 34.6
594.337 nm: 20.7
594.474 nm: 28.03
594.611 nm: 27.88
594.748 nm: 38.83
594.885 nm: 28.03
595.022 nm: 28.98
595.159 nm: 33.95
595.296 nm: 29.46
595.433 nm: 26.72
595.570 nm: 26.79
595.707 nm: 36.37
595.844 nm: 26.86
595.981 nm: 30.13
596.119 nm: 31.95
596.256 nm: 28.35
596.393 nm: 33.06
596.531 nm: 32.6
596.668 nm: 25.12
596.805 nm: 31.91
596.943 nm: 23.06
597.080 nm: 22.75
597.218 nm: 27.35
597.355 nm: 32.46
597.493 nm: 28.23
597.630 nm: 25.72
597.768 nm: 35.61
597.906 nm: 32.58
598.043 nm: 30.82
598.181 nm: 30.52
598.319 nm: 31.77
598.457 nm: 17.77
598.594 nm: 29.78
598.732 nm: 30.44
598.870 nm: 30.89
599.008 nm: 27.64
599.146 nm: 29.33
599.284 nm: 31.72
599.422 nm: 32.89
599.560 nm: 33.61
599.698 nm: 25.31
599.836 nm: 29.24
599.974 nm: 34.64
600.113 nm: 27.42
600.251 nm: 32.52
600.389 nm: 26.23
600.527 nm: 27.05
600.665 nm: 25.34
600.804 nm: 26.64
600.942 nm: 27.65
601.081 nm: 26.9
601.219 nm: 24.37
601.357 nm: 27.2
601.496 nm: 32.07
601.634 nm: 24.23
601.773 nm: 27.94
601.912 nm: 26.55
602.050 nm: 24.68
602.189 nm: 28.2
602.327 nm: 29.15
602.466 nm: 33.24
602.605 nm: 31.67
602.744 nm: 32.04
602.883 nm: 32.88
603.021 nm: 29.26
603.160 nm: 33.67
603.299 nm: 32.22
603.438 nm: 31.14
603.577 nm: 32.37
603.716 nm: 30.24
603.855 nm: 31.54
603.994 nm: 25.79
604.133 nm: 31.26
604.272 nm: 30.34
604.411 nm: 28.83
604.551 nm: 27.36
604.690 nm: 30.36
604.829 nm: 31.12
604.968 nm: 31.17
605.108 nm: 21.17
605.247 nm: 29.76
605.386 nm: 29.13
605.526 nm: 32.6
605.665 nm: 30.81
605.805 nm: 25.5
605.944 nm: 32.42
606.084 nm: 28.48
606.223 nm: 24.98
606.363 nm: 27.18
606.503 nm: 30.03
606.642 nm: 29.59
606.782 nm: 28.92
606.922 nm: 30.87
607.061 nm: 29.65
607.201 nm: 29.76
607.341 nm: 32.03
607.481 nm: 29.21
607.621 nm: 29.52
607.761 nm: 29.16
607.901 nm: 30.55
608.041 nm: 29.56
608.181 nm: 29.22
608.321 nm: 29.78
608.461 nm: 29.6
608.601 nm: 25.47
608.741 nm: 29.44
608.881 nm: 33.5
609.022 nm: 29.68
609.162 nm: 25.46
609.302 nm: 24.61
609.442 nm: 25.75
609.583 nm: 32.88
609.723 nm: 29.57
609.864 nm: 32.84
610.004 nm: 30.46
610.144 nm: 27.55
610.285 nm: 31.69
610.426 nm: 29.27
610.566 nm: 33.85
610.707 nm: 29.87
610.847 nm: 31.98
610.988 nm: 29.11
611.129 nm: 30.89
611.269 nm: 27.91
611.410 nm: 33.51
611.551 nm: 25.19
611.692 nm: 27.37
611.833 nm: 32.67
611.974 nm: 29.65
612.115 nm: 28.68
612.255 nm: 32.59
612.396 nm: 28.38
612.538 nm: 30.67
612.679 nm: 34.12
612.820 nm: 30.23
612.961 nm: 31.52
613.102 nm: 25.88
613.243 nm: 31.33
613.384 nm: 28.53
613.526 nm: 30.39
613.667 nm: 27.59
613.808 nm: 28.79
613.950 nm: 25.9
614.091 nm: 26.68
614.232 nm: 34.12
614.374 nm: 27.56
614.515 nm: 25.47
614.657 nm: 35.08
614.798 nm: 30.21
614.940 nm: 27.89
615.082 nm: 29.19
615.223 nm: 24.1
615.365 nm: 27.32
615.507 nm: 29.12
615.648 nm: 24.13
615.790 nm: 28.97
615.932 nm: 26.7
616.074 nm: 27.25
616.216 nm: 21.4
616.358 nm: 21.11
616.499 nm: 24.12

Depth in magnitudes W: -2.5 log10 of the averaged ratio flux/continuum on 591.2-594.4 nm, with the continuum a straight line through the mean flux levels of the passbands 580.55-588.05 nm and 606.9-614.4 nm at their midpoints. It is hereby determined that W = 0.030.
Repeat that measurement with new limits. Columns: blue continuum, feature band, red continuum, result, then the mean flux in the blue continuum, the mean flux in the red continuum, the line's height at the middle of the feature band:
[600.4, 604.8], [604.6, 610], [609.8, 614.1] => 0.01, 29.1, 29.9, 29.5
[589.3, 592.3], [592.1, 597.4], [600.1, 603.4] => -0.05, 26.9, 28.8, 27.6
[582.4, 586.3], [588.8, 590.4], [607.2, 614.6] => 0.19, 29.1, 29.6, 29.2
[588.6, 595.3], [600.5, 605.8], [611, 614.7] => -0.02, 27.5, 29.6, 28.6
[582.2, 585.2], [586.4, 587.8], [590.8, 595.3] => 0.05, 29.7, 29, 29.5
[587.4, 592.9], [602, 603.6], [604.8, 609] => -0.08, 26.6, 29.3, 28.7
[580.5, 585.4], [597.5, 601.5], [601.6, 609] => 0.02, 29.8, 29.6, 29.6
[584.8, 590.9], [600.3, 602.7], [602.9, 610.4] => 0.04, 26.3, 29.6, 28.7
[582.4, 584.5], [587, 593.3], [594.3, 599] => 0.10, 30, 29.3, 29.7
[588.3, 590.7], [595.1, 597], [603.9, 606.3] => -0.13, 24.4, 28.9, 26.3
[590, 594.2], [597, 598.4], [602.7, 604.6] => -0.01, 28.2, 30.7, 29.4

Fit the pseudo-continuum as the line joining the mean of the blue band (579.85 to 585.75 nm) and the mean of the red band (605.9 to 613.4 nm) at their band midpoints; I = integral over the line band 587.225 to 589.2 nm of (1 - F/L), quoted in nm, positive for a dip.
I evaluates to 0.21 nm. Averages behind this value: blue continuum 29.9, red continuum 29.7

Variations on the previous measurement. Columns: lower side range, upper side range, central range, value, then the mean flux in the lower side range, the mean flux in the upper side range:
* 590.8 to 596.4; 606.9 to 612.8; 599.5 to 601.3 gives 0.077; 29.2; 29.8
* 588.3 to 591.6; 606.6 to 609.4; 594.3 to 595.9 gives -0.164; 25.9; 29.2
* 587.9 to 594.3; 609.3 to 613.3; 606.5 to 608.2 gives -0.022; 27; 30.1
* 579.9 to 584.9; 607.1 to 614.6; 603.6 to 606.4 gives 0.063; 30.4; 29.6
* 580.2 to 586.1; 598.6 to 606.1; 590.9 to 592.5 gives 0.099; 29.8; 29.4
